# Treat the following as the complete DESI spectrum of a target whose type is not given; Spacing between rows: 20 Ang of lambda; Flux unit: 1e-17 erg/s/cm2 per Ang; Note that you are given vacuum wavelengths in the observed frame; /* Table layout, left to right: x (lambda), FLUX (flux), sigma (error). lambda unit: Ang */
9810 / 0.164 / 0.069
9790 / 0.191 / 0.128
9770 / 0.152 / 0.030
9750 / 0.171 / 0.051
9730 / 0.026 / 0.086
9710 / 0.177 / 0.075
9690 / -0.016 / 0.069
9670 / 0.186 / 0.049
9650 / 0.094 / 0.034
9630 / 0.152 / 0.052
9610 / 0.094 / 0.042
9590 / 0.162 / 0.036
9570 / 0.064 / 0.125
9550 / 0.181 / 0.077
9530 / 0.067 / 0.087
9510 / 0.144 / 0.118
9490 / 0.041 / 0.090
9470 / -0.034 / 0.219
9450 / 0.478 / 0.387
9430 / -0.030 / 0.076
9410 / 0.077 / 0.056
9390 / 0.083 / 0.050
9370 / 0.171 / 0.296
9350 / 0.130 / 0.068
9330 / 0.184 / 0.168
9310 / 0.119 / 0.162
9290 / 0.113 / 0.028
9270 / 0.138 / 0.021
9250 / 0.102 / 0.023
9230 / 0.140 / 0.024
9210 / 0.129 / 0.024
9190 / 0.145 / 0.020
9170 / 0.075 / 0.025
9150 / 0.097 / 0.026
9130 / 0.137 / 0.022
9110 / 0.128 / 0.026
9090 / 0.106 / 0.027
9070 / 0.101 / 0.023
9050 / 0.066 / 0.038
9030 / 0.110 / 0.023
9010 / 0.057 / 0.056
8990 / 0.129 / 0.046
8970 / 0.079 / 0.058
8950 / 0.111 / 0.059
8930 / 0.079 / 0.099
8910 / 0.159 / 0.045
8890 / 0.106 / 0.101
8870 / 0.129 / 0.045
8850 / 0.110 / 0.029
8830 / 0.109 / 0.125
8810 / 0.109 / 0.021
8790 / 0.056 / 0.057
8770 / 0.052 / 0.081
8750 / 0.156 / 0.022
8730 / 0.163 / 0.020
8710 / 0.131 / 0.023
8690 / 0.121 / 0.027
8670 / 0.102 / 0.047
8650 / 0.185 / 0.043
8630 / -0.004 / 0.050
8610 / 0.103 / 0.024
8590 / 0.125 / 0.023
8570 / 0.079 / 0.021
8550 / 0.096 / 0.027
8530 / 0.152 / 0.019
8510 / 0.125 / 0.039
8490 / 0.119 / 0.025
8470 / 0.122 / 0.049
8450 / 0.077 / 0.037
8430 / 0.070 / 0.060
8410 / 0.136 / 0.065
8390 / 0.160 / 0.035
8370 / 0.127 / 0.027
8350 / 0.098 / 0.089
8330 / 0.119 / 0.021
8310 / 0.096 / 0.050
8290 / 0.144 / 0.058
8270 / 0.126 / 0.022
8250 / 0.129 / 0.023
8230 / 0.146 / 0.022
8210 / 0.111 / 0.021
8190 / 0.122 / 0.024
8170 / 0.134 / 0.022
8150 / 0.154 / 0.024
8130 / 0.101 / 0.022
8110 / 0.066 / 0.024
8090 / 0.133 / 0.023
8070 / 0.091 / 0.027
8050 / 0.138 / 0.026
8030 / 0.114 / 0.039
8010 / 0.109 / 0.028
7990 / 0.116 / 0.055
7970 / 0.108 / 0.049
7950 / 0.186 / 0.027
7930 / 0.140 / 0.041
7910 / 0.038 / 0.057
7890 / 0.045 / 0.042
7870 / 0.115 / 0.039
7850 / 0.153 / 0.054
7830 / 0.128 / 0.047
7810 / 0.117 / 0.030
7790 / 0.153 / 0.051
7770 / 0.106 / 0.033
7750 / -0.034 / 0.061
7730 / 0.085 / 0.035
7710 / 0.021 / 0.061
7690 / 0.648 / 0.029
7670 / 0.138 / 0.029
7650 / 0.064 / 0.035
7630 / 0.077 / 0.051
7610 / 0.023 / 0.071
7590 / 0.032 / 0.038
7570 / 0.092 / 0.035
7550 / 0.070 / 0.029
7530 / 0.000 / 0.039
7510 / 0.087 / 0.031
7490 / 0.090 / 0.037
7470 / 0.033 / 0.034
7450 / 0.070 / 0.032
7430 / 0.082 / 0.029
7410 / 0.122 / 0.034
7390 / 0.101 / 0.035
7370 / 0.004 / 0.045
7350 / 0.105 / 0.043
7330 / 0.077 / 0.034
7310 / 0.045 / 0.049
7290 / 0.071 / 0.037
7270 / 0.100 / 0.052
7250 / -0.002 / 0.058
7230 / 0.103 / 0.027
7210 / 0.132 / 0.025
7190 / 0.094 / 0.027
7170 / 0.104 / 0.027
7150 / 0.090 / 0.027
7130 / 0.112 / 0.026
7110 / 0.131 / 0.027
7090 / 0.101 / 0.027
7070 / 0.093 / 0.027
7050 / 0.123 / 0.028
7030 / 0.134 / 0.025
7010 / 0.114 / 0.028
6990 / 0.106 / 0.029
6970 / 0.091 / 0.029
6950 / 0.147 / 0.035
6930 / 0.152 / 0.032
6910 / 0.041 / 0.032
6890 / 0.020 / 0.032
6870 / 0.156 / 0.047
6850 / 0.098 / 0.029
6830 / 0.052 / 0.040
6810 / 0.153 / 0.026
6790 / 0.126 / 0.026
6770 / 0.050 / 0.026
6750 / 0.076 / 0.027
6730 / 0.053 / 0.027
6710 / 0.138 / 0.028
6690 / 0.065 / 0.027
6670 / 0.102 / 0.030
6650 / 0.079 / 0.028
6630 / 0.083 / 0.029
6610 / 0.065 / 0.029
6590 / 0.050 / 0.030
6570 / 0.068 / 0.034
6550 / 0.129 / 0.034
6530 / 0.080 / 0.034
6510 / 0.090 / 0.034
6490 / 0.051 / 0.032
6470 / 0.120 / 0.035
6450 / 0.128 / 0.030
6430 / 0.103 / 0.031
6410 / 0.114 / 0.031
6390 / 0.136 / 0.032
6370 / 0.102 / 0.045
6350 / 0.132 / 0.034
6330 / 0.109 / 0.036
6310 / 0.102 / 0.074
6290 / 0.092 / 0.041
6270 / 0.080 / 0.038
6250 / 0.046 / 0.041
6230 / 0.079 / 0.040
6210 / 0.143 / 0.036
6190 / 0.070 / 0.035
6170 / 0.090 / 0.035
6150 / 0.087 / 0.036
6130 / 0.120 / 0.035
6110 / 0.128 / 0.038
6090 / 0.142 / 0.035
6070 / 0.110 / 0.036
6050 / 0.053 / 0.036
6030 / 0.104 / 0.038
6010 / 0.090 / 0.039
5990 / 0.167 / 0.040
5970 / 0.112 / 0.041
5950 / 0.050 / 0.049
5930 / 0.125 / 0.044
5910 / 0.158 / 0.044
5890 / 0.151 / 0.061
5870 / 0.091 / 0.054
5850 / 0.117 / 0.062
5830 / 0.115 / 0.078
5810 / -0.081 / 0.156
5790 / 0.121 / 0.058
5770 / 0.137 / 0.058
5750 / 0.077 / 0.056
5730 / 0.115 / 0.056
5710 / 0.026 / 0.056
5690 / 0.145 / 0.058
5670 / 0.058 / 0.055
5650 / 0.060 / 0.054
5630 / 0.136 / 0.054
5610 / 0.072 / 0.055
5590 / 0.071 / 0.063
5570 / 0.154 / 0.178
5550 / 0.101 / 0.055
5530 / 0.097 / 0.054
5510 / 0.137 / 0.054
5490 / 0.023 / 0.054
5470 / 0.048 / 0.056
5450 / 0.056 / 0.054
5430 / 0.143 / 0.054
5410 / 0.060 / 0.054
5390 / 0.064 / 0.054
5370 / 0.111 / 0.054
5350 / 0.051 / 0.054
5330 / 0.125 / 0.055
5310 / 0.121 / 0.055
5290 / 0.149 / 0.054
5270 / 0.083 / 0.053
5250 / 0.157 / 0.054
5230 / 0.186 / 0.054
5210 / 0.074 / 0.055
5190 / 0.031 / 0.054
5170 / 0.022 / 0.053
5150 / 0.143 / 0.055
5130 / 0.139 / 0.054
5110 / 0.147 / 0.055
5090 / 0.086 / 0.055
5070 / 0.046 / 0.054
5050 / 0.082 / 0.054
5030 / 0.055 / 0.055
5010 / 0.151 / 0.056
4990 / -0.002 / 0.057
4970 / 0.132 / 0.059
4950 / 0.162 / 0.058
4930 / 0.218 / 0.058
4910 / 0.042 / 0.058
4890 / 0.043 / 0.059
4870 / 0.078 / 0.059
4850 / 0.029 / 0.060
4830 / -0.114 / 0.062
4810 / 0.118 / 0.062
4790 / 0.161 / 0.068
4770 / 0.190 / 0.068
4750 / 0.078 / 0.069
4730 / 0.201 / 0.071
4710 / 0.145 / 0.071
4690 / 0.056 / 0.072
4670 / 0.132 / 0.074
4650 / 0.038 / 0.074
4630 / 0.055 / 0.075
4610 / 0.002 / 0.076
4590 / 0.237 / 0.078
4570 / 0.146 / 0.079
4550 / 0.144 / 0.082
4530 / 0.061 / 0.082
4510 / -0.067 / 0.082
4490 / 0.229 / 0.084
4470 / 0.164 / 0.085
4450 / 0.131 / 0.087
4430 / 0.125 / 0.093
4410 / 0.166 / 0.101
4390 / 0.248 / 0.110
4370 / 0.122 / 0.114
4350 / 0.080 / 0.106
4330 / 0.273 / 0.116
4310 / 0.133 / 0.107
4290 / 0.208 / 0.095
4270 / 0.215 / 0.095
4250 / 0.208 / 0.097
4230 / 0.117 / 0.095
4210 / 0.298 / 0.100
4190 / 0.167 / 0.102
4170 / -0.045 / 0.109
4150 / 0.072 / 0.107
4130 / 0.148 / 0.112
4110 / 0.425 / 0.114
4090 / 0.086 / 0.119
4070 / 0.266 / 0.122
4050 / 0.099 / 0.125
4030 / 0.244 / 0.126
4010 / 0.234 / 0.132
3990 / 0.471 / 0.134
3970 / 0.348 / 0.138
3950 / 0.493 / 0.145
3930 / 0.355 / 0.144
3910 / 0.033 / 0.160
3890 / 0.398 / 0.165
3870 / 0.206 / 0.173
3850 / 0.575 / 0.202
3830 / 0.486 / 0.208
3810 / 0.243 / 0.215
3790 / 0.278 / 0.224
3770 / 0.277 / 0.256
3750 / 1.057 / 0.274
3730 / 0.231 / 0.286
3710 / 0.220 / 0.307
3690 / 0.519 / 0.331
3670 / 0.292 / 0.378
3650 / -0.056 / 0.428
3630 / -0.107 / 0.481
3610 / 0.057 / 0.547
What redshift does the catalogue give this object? 1.06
